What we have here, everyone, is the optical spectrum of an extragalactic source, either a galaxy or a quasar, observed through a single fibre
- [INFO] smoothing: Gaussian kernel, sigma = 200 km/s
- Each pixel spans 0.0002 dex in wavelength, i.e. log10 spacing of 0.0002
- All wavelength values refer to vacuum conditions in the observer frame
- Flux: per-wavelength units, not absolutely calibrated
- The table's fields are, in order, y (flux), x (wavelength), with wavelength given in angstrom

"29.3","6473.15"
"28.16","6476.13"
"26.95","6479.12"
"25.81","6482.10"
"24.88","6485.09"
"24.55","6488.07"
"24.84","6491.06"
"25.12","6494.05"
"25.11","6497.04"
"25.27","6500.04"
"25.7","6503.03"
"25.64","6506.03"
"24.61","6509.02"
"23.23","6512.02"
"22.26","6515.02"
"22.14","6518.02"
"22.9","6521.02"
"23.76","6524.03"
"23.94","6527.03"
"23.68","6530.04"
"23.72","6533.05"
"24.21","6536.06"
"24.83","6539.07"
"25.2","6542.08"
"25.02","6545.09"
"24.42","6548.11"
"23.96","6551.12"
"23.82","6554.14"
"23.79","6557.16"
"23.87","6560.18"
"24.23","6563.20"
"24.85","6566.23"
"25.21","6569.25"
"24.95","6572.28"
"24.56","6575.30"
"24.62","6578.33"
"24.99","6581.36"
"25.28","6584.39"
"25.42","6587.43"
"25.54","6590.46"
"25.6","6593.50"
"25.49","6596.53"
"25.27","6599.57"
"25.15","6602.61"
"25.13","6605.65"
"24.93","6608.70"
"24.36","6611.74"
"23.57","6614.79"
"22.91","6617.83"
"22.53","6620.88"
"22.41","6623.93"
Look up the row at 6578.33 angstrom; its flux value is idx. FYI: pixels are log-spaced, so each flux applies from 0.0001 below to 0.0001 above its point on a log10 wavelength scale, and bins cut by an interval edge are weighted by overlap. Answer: 24.62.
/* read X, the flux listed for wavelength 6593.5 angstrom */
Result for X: 25.6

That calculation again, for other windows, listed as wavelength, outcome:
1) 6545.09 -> 25.02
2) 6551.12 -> 23.96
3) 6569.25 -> 25.21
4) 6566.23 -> 24.85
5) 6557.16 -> 23.79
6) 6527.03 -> 23.94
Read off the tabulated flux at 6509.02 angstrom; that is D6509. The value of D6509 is 24.61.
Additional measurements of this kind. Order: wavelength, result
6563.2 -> 24.23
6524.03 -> 23.76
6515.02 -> 22.26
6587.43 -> 25.42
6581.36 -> 24.99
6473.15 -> 29.3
